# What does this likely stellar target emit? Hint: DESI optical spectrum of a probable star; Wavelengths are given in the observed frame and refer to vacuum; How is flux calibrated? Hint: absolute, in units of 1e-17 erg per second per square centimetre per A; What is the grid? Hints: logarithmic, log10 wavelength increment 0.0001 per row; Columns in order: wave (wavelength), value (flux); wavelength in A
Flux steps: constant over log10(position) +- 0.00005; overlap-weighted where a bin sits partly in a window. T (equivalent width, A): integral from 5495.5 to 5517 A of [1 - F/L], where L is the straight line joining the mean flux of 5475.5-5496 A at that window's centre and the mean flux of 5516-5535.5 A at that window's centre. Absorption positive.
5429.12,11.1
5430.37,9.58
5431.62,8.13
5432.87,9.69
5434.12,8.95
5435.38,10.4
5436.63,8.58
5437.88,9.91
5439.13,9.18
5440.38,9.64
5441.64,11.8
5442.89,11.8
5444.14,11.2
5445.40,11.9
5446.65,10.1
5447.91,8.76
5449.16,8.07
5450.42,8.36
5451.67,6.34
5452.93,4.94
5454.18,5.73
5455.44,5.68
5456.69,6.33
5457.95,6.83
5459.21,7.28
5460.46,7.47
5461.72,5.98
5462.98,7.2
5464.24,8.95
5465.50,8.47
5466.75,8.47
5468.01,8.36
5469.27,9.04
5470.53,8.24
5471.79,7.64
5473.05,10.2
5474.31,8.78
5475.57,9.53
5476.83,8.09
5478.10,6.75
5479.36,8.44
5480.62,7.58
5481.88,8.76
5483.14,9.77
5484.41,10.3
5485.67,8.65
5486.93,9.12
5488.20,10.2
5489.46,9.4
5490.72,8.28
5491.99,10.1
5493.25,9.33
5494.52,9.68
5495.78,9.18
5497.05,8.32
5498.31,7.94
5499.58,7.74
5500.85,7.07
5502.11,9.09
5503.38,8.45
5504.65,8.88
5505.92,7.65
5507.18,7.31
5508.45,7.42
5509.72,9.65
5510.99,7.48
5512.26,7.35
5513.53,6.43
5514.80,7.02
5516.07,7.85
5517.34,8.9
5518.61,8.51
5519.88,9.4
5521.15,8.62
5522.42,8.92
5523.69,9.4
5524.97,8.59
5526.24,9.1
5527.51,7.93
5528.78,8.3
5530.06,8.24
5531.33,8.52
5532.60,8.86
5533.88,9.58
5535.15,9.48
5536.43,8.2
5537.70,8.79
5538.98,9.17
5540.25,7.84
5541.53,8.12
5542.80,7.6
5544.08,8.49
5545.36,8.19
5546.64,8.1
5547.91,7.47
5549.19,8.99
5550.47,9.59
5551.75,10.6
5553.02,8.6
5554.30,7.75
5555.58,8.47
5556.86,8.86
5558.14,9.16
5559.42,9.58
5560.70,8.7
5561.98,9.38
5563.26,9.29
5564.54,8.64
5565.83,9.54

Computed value 2.3 A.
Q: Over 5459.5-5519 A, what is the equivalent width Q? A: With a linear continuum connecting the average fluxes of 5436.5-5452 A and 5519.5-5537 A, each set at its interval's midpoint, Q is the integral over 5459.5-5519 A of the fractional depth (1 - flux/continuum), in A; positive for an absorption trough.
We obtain 5.4 A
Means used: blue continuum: 9.76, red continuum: 8.79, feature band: 8.4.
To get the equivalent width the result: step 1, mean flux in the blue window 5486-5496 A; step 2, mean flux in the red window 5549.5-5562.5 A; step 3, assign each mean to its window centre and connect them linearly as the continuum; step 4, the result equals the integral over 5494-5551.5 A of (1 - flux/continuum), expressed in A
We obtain 5.20 A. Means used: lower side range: 9.4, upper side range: 9.07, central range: 8.4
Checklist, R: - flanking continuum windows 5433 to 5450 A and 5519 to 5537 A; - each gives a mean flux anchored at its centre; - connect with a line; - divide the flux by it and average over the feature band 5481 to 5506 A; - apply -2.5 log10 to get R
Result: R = 0.04 mag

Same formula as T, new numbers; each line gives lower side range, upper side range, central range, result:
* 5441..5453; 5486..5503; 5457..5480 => 2.9 A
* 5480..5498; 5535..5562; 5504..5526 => 1.8 A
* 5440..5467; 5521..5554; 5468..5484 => -0.5 A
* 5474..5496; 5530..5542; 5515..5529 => 0.2 A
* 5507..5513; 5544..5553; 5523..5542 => -0.7 A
